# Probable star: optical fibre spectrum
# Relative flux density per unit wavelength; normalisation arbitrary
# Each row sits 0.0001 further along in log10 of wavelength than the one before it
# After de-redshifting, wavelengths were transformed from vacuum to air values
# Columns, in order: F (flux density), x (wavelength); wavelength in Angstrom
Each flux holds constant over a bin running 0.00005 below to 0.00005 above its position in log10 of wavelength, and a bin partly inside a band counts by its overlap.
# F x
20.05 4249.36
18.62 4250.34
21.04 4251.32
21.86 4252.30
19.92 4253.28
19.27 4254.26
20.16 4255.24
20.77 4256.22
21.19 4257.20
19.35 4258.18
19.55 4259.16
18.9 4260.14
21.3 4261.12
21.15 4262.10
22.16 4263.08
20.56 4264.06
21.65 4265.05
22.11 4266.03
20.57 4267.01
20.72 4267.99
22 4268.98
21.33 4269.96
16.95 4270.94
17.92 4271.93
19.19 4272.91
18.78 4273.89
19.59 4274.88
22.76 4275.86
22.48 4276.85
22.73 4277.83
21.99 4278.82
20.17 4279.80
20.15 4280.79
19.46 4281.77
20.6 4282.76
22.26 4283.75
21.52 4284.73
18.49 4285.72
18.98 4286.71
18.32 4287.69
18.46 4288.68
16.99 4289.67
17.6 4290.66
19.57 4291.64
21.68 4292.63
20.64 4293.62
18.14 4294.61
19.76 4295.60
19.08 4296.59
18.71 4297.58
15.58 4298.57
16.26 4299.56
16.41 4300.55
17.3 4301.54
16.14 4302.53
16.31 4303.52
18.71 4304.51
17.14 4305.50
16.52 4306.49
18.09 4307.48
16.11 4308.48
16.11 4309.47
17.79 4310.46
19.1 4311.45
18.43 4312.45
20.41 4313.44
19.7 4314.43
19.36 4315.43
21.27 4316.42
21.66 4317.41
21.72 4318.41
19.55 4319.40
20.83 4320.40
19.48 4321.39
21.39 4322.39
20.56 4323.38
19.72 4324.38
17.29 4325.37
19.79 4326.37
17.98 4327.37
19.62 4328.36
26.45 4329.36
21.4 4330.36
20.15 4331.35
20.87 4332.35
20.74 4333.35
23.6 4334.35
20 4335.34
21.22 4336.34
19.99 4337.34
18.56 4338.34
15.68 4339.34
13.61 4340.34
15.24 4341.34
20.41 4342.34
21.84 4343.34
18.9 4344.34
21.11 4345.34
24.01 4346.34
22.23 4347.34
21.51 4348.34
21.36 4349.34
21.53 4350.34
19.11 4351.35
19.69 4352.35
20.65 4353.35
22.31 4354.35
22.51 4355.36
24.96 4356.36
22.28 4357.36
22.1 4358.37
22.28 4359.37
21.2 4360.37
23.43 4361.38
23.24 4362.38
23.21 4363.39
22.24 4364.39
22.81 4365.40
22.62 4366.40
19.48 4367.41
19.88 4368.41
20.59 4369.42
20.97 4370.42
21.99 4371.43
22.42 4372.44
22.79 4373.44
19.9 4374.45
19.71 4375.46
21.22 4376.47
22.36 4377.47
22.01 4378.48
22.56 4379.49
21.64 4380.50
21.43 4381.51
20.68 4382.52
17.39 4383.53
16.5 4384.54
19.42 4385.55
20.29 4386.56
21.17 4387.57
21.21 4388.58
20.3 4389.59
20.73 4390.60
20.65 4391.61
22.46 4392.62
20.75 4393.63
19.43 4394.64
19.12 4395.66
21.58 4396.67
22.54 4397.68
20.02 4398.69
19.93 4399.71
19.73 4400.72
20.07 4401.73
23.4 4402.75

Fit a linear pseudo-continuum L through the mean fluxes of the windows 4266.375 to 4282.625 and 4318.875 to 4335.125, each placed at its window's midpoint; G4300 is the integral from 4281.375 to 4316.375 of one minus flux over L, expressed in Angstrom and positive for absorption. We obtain 3.5 Angstrom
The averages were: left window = 20.4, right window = 20.6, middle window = 18.5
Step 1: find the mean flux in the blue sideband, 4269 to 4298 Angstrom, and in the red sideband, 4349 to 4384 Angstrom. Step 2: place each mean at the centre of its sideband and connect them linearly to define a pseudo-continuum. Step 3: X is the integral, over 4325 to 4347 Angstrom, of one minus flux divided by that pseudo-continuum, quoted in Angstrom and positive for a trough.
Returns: 1.0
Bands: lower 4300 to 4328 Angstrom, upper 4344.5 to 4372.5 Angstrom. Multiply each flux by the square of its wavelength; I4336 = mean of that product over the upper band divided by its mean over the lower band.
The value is 1.19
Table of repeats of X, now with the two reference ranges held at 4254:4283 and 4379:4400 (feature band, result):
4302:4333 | 1.74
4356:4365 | -0.99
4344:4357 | -0.69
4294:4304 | 1.51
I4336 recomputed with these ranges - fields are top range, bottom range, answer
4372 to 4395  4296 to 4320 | 1.18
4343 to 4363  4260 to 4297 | 1.12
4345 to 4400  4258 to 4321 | 1.14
